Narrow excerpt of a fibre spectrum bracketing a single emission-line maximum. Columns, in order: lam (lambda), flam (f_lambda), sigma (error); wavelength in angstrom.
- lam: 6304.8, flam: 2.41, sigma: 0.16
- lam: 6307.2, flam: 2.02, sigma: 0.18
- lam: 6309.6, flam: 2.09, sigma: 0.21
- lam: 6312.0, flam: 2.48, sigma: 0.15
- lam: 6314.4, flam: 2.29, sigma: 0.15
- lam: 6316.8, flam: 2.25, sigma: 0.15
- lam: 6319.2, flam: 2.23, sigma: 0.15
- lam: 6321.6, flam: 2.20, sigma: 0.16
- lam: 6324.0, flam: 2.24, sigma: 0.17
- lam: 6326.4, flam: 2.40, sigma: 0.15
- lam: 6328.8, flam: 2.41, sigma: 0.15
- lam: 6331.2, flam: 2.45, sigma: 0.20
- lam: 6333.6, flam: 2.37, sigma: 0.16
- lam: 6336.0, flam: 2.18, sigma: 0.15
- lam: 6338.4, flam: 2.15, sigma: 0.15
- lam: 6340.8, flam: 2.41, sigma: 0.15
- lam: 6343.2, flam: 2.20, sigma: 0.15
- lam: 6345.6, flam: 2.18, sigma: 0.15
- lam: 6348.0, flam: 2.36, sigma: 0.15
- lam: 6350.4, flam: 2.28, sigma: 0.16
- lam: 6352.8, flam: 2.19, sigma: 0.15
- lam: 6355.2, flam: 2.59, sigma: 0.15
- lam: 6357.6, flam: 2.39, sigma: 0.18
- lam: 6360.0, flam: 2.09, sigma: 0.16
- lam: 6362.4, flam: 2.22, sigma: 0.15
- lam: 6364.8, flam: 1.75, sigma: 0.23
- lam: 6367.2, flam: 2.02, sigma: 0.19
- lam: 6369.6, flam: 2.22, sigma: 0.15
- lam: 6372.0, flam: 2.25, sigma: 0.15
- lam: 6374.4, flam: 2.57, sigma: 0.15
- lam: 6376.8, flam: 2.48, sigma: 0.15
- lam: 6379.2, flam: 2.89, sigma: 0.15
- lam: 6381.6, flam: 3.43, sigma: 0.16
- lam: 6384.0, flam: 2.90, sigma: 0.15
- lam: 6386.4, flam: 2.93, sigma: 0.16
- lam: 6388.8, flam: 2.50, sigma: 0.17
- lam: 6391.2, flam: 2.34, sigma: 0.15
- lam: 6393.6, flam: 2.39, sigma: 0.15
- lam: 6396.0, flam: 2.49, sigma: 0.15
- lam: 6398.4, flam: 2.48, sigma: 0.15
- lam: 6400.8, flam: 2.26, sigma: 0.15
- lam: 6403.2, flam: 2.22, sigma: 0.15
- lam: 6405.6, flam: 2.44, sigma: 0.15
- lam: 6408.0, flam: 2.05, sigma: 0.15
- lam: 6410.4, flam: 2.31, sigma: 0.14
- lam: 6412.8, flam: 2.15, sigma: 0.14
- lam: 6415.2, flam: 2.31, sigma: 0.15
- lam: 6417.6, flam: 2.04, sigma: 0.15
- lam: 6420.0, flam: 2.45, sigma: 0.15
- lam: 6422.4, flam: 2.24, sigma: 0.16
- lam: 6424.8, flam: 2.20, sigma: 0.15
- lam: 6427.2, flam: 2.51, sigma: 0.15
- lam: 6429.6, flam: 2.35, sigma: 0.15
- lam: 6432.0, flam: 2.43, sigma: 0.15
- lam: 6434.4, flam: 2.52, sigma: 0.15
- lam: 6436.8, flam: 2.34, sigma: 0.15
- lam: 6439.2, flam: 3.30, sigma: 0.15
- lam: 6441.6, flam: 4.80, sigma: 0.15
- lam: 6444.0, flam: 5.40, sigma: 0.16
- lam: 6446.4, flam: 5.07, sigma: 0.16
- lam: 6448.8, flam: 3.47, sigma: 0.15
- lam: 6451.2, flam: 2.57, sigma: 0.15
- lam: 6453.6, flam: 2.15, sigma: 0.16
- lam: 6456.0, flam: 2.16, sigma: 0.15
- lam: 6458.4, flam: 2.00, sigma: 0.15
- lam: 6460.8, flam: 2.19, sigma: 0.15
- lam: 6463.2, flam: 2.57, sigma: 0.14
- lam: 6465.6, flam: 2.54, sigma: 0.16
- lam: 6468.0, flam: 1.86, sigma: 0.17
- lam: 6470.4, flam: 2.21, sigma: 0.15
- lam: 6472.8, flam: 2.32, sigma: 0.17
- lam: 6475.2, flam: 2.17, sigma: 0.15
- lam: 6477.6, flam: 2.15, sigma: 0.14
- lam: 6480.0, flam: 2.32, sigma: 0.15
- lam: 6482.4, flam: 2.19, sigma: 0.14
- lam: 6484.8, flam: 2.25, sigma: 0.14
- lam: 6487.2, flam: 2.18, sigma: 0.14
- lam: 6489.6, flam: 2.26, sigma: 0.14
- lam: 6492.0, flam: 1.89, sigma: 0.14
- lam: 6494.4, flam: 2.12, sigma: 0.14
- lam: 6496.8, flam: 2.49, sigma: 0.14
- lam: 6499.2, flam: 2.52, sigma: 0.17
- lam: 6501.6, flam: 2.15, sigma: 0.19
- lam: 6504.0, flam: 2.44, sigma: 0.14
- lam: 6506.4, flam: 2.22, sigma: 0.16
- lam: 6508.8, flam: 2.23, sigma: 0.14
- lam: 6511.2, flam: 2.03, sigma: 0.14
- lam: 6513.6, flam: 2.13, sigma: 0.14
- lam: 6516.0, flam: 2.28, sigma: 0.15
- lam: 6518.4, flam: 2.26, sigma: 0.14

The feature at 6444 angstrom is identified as [O III]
